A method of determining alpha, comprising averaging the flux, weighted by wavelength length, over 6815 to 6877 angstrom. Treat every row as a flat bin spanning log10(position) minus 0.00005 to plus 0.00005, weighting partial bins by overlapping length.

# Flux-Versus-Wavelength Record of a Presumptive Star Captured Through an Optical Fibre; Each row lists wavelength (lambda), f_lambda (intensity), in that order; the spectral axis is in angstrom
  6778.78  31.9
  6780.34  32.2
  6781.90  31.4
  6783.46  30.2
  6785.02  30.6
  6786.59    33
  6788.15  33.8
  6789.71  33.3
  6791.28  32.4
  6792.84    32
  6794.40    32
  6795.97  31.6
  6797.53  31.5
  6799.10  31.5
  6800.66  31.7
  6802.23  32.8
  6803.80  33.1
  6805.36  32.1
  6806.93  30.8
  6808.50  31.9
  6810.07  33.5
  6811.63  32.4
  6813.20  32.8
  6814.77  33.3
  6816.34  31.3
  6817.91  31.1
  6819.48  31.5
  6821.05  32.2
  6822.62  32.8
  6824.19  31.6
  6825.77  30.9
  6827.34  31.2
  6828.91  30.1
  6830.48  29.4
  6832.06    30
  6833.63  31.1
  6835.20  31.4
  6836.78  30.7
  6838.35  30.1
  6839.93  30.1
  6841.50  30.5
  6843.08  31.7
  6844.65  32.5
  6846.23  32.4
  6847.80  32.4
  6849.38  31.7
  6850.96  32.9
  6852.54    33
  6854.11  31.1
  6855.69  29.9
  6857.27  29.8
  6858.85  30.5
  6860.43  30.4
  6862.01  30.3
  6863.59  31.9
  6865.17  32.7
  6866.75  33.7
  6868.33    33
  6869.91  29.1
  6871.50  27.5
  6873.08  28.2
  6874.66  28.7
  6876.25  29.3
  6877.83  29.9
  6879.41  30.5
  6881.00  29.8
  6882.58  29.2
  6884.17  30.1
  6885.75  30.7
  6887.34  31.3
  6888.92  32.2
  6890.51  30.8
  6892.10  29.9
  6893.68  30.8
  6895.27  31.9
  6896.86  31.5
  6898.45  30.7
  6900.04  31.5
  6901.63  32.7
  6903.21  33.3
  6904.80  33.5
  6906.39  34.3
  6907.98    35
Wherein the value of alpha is 31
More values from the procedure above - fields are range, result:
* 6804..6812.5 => 32.2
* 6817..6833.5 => 31.1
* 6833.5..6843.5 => 30.7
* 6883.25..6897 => 31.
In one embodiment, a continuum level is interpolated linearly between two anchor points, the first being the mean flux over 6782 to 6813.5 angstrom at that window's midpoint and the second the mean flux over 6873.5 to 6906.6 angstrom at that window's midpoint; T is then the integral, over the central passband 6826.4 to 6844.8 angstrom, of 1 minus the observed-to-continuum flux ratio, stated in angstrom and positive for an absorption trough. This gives 0.6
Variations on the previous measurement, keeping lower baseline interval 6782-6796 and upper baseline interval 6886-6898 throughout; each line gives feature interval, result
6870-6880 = 0.74 angstrom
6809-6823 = -0.20 angstrom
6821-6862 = 0.62 angstrom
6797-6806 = -0.04 angstrom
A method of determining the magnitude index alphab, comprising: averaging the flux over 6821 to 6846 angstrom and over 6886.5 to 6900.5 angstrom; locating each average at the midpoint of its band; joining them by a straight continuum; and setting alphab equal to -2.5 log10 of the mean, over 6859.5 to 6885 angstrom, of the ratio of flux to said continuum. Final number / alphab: 0.03 mag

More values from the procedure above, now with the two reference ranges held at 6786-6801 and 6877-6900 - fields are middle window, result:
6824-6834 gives 0.04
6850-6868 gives -0.01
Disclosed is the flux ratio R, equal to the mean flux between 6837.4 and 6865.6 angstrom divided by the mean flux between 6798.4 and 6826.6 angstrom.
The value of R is 0.98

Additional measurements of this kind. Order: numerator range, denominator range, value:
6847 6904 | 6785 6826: 0.96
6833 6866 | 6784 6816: 0.97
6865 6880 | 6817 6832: 0.97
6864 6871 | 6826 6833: 1.05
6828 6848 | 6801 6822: 0.96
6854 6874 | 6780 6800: 0.96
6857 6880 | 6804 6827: 0.95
